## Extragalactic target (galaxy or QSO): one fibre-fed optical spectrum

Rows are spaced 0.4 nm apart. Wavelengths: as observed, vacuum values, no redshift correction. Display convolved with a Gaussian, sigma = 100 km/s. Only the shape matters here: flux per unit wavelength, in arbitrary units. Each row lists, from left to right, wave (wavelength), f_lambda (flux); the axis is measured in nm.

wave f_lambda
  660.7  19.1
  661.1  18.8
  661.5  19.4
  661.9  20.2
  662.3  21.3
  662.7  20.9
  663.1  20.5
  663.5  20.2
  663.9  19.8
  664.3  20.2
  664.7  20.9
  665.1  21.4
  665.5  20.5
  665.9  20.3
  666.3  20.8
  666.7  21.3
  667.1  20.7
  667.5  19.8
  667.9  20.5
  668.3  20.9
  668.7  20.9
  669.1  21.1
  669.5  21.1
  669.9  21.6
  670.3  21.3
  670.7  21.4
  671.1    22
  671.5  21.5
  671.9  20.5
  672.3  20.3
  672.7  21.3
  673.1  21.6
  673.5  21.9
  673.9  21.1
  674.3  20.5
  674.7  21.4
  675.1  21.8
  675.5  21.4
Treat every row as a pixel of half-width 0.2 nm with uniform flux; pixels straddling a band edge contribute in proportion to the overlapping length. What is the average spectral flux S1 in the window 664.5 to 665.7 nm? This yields 20.9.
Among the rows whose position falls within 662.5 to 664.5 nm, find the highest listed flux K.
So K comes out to 20.9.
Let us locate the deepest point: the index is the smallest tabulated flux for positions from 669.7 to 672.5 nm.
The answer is 20.3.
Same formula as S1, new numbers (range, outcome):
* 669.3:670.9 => 21.4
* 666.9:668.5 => 20.5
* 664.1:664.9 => 20.5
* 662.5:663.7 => 20.5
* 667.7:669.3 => 20.8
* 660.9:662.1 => 19.5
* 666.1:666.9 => 21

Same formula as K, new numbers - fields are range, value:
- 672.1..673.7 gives 21.9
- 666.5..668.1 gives 21.3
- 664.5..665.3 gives 21.4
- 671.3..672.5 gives 21.5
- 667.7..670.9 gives 21.6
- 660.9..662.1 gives 20.2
